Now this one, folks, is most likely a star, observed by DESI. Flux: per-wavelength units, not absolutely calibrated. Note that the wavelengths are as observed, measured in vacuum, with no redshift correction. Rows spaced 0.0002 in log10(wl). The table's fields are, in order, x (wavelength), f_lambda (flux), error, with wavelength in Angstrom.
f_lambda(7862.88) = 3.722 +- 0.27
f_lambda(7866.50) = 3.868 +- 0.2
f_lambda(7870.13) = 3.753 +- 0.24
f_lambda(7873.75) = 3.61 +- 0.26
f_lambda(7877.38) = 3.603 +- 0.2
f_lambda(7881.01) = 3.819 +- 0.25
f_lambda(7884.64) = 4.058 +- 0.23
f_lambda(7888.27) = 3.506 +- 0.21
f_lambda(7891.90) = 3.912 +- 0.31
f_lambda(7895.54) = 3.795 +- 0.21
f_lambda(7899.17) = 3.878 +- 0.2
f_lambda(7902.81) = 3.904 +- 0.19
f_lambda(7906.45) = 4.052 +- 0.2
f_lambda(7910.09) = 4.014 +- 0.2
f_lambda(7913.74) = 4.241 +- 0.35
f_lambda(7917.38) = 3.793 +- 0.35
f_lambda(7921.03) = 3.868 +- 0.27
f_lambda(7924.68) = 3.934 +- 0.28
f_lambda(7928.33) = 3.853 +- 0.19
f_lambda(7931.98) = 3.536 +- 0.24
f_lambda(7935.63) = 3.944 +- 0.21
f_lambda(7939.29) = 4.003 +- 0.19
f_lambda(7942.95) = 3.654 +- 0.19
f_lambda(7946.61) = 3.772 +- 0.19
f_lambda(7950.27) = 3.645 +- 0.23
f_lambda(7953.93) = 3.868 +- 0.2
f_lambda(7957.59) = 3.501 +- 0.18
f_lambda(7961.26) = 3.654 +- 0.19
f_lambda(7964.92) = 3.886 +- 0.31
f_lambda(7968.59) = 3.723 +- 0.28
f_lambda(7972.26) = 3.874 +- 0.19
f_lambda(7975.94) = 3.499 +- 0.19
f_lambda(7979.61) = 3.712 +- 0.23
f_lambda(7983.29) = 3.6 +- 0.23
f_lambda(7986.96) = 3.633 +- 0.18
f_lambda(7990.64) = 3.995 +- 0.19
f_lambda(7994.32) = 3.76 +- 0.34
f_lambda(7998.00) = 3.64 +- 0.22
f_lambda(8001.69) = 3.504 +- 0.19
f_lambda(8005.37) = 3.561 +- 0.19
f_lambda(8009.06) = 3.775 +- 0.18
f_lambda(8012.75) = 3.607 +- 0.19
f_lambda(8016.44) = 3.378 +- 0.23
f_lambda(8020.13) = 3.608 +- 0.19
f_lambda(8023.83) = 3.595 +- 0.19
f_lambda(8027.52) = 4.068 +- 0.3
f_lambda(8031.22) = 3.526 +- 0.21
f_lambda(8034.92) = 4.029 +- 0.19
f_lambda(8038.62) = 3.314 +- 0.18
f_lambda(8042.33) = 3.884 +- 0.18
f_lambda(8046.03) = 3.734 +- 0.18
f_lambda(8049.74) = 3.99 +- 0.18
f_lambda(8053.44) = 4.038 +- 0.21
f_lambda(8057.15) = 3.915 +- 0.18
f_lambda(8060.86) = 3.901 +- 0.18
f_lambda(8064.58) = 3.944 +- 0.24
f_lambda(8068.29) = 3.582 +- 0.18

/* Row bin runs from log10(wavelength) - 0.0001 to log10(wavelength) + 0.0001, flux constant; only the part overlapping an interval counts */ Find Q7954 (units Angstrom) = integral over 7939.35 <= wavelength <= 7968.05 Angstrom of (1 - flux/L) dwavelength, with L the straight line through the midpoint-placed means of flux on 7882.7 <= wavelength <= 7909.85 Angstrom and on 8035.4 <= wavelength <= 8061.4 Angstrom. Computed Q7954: 1.0 Angstrom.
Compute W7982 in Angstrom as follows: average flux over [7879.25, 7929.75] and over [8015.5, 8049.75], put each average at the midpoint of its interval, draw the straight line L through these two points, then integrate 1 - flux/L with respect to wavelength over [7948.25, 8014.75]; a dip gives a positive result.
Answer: 1.65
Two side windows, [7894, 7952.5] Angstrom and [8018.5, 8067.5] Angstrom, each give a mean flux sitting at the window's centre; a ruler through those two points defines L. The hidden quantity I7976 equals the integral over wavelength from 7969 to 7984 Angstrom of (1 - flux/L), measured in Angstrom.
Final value 0.6 Angstrom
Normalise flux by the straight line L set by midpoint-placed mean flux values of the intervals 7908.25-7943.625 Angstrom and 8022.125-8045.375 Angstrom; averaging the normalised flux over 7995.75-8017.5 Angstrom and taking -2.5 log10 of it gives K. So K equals 0.06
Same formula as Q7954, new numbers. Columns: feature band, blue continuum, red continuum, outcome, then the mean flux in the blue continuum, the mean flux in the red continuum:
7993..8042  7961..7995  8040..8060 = 2.2 Angstrom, 3.74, 3.9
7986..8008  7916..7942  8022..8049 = 0.5 Angstrom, 3.84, 3.75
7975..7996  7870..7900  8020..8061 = 0.5 Angstrom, 3.77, 3.8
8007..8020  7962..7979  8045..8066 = 0.8 Angstrom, 3.74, 3.93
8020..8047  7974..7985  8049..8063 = 0.9 Angstrom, 3.6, 3.96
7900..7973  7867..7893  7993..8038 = -2.4 Angstrom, 3.75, 3.66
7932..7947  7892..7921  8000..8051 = 0.2 Angstrom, 3.95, 3.68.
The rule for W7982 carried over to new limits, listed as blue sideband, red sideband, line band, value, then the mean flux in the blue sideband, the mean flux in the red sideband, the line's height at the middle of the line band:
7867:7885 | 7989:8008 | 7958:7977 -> -0.1 Angstrom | 3.75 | 3.69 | 3.71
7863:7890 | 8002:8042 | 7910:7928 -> -1.2 Angstrom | 3.74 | 3.65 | 3.72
